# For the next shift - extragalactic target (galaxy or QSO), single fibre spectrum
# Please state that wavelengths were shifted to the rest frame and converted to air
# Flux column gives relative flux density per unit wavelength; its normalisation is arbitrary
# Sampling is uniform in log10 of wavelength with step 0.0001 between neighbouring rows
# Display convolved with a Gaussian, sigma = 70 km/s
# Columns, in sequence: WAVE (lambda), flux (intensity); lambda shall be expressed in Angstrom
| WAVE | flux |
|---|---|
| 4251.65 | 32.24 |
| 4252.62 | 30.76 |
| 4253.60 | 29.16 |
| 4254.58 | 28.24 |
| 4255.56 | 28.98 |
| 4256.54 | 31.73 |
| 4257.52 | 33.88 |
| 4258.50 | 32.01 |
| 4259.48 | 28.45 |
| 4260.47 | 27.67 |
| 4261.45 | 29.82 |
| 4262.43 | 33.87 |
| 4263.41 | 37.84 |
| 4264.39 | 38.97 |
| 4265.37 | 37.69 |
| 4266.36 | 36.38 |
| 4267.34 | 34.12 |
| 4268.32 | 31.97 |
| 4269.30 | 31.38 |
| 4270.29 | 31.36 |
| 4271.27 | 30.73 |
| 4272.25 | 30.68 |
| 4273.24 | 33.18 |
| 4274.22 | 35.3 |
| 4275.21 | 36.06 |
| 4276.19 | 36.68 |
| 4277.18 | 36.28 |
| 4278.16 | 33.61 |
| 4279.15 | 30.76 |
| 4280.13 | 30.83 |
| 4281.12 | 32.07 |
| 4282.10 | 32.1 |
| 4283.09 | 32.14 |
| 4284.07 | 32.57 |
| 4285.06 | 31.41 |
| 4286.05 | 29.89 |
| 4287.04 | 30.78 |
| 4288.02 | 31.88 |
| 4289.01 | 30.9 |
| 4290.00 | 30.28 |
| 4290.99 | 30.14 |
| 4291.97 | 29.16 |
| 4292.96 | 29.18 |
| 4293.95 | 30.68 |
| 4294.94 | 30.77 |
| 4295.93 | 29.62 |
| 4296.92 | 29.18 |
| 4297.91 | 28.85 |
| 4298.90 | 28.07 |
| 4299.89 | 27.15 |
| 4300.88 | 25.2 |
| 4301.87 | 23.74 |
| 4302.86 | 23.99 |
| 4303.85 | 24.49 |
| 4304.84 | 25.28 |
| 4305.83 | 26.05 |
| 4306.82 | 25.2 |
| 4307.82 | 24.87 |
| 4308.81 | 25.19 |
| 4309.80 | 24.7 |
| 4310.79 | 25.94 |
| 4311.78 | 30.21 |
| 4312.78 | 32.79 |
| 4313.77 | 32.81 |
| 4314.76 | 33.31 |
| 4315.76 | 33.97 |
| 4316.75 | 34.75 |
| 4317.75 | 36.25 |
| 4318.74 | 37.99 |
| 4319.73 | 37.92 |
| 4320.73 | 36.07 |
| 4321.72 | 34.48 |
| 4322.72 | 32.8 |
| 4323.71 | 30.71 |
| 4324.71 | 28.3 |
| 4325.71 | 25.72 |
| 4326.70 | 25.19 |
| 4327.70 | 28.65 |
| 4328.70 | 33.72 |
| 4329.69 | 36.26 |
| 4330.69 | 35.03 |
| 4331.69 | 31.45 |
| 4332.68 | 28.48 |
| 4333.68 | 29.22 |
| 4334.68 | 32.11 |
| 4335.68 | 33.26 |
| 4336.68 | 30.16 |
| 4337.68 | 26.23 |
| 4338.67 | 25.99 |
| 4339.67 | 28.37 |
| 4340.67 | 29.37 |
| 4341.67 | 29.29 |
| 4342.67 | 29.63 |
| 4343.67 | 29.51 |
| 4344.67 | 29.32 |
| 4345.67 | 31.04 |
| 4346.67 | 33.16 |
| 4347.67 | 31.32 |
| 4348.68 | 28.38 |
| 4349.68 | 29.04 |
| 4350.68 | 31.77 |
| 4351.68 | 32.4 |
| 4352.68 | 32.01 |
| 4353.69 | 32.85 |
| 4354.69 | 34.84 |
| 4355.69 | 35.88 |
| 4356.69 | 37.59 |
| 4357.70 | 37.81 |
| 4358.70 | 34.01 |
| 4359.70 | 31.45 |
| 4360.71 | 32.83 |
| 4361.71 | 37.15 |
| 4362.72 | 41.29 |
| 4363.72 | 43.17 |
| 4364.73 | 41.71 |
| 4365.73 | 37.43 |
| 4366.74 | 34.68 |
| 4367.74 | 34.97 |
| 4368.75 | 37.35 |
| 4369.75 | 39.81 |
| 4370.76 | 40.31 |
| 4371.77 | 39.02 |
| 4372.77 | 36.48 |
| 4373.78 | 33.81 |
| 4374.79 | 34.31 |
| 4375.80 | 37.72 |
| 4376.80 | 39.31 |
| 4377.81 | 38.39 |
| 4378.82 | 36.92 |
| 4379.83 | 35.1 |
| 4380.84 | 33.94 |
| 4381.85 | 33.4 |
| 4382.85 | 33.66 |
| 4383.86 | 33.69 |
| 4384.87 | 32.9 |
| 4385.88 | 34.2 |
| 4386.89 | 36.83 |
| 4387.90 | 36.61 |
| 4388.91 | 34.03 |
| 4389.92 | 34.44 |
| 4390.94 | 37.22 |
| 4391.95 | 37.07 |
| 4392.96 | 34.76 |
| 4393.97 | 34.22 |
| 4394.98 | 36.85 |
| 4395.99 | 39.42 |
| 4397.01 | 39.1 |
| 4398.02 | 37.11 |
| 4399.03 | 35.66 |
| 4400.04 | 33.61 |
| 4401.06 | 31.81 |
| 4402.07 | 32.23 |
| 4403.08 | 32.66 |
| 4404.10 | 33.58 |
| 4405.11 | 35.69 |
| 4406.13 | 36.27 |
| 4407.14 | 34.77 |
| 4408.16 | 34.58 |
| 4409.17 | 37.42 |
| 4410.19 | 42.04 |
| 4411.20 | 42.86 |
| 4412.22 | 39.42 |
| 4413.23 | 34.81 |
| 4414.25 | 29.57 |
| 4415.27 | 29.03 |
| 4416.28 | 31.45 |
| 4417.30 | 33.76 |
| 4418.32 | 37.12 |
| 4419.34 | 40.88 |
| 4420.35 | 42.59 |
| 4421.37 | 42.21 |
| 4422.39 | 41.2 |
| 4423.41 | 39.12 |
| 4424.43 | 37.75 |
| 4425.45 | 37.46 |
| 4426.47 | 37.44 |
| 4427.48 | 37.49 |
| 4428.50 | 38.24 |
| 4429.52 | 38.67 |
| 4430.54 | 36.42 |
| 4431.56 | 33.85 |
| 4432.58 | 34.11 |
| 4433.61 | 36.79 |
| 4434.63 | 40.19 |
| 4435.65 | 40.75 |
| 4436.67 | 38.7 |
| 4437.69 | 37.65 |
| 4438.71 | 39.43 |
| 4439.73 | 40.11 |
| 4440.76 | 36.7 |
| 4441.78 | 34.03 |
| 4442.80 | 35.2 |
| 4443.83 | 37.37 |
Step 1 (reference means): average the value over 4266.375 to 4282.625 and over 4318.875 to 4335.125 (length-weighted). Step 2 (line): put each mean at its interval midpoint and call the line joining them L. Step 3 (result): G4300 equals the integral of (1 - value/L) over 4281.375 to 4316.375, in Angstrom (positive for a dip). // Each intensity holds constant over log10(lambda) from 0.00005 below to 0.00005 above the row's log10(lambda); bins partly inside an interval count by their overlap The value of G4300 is 3.8 Angstrom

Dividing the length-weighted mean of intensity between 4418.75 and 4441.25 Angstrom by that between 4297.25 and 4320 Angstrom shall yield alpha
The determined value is 1.33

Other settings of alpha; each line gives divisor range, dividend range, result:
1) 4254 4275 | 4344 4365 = 1.05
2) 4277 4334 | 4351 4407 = 1.18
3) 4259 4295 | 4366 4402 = 1.11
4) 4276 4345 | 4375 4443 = 1.21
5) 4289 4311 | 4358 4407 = 1.32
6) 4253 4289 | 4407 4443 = 1.15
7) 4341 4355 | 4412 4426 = 1.19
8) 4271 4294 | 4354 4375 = 1.15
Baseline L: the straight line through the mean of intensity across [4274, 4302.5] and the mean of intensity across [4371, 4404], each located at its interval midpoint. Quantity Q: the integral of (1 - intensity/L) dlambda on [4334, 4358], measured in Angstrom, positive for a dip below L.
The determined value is 1.7 Angstrom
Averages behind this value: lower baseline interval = 30.8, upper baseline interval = 35.5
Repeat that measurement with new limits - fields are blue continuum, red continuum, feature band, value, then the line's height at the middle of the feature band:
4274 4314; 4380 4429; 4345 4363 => -0.2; 33.1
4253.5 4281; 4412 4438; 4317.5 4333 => 0.9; 34.4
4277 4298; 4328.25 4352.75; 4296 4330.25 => 1.2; 30.8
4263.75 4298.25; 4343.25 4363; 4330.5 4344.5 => 1.4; 32.9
